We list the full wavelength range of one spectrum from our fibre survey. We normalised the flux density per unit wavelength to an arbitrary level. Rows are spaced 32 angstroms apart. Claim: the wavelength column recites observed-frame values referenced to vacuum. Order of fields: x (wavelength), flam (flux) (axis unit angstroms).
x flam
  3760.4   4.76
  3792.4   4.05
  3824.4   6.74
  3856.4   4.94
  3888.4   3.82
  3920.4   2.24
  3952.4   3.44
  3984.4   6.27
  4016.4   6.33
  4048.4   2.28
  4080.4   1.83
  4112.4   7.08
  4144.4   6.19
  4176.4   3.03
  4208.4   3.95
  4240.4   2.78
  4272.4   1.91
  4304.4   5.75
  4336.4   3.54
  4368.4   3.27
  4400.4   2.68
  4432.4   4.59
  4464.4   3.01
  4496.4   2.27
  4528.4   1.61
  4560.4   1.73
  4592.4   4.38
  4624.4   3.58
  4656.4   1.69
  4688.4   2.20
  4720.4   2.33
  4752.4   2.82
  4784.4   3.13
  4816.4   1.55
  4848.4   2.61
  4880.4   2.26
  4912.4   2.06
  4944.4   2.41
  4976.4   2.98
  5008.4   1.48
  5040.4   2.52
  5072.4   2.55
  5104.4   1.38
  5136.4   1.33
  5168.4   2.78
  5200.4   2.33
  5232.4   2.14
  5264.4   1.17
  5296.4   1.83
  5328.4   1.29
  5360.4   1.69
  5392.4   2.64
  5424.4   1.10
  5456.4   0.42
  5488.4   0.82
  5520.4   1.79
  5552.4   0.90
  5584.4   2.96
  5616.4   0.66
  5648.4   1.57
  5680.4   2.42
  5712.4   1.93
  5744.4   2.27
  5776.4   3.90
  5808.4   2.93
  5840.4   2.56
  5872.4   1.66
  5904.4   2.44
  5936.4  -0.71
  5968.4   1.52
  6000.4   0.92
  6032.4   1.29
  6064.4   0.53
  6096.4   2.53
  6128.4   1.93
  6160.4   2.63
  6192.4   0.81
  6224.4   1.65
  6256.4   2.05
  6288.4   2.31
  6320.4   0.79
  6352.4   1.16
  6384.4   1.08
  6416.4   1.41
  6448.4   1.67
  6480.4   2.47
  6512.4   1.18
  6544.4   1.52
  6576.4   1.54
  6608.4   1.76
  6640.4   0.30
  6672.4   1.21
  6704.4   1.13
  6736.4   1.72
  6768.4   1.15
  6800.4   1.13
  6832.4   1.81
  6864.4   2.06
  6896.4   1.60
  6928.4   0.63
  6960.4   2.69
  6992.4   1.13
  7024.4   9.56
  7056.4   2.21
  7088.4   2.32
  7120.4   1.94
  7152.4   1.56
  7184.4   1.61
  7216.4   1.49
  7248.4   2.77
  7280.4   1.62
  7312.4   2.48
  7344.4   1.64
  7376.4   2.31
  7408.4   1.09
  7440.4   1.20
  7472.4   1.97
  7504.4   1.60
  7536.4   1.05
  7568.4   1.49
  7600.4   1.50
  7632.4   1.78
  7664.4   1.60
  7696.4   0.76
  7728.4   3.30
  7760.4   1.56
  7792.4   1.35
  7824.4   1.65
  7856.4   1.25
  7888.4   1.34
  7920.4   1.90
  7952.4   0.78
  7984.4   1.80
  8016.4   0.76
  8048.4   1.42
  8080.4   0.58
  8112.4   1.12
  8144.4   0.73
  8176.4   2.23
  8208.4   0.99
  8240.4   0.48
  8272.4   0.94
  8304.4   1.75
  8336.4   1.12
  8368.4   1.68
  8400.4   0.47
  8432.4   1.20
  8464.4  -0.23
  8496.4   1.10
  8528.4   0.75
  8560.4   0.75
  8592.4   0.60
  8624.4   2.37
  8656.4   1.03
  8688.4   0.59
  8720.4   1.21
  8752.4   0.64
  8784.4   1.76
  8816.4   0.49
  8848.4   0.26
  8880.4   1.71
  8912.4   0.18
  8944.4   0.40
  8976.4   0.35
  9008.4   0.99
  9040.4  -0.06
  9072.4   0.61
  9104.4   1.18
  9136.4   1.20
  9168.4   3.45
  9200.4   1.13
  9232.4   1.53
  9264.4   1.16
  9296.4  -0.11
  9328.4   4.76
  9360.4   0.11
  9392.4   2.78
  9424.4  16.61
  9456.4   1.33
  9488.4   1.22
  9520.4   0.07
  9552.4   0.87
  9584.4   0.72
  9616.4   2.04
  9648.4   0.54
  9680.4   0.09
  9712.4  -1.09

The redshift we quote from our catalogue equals 0.88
